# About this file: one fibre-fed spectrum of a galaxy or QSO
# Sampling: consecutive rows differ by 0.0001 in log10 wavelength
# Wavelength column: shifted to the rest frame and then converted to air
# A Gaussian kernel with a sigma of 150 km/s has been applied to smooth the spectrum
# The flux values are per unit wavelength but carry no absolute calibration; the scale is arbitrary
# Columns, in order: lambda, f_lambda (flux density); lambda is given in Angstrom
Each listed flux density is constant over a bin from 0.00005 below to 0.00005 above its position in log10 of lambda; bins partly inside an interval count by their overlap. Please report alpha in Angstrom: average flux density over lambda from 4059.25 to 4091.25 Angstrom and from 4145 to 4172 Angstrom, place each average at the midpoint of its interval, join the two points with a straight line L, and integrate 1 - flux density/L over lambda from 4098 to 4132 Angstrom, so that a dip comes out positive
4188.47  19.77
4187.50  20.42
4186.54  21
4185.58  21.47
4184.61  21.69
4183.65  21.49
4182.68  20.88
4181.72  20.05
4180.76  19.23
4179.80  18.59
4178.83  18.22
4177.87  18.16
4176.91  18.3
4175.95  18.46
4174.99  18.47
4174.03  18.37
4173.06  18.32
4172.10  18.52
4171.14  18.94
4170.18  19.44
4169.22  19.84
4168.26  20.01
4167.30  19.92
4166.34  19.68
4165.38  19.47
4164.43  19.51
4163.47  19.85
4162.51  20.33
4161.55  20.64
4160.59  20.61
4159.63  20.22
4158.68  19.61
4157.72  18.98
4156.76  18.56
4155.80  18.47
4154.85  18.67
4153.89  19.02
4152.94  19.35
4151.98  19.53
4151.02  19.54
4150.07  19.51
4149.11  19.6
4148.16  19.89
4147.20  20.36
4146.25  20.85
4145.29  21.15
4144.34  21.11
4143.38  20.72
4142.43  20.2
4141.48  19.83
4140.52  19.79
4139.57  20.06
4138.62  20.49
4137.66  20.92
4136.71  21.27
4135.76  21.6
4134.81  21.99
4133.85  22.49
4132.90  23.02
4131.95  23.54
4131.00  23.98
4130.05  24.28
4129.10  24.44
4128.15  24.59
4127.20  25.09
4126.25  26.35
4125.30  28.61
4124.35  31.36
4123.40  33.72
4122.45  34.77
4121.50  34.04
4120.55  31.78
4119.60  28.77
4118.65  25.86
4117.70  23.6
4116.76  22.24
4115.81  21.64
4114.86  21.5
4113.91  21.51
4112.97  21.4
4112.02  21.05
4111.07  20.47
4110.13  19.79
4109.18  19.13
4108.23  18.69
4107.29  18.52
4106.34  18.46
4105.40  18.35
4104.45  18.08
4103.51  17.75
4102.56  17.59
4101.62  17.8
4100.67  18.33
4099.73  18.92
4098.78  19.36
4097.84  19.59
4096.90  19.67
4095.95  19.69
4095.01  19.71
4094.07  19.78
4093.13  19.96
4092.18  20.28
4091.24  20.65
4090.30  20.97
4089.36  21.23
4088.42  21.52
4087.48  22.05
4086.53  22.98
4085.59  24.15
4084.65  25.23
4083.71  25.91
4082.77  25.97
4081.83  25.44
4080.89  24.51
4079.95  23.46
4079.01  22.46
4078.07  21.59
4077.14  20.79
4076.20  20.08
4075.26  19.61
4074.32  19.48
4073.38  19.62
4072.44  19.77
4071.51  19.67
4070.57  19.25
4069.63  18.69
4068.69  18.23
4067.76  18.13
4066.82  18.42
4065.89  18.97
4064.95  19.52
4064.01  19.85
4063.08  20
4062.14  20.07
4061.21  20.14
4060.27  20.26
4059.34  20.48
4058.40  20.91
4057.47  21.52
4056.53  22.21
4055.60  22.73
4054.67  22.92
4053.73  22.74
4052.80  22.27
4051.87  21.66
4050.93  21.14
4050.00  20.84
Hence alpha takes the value -4.6 Angstrom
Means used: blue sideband 21.1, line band 23.2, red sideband 19.7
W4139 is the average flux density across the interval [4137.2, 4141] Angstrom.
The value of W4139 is 20.3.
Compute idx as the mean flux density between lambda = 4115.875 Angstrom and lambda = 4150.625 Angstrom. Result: 23.9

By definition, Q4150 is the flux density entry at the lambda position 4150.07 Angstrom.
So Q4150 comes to 19.51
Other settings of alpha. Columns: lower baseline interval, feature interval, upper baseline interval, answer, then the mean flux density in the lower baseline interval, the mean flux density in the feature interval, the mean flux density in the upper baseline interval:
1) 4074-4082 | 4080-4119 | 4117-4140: 4.1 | 21.9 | 21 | 25.7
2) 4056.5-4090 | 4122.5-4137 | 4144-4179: -3.9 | 21.2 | 25.4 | 19.5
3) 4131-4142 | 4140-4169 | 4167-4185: 0.9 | 21.5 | 19.8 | 19.3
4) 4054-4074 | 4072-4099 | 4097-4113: -2.9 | 20.1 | 21.6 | 19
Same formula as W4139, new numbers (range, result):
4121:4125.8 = 32.4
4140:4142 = 19.8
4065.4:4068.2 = 18.5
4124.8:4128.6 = 26.2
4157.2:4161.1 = 19.8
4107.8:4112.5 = 19.8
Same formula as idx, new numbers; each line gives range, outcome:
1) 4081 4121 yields 21.3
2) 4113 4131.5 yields 26.6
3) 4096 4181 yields 21.2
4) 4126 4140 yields 22.9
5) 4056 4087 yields 21.1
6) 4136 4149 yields 20.5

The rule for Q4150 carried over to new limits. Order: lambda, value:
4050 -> 20.84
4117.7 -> 23.6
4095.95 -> 19.69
